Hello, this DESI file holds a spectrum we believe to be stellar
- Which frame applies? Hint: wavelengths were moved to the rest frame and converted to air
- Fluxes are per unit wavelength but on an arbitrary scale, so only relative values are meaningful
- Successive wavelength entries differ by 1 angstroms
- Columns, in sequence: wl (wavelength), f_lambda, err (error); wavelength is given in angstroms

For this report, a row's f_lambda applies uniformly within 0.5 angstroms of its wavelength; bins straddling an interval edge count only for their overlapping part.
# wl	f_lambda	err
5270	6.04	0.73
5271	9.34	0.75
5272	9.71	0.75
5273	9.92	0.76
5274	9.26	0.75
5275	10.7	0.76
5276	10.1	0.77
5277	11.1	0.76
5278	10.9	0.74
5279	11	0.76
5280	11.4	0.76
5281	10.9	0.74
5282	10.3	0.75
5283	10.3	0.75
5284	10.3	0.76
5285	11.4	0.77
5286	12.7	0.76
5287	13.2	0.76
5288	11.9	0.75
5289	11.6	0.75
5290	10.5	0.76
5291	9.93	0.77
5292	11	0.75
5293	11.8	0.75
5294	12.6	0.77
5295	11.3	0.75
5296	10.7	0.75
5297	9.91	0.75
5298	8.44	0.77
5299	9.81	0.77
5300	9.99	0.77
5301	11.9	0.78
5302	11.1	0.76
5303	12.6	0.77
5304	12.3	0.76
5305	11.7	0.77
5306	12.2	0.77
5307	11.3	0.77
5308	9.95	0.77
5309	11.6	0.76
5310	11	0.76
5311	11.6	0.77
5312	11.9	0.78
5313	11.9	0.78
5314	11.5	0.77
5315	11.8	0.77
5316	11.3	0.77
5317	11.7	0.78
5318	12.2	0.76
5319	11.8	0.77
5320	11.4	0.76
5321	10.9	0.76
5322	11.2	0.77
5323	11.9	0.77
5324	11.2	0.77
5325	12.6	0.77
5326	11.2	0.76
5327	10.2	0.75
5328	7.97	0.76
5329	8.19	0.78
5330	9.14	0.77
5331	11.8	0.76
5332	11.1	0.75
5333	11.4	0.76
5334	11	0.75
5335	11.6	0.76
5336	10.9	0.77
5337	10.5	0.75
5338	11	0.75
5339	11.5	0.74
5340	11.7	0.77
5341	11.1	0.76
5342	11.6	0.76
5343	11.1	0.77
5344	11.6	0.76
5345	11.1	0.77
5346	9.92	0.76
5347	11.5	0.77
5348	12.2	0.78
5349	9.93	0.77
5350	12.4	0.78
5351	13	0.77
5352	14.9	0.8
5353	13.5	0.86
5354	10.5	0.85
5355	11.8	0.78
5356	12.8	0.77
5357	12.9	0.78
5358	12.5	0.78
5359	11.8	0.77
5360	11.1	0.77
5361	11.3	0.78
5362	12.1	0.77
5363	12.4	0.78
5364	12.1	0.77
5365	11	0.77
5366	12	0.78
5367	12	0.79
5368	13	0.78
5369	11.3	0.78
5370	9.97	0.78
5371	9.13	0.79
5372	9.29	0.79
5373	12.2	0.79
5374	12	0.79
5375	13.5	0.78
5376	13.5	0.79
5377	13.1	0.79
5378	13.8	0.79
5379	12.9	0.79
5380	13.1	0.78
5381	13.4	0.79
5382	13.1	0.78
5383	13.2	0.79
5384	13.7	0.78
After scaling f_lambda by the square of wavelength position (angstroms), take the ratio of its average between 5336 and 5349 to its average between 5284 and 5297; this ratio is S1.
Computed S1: 1.00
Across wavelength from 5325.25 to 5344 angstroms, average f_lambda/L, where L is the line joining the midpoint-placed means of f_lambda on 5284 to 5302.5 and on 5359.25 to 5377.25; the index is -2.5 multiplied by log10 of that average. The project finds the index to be 0.06 mag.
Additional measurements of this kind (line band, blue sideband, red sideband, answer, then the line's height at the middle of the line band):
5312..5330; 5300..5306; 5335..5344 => 0.04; 11.5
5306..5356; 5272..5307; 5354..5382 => 0.02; 11.6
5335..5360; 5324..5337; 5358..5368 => -0.04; 11.3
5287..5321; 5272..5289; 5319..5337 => -0.04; 10.9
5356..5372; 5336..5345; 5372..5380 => 0.06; 12.3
